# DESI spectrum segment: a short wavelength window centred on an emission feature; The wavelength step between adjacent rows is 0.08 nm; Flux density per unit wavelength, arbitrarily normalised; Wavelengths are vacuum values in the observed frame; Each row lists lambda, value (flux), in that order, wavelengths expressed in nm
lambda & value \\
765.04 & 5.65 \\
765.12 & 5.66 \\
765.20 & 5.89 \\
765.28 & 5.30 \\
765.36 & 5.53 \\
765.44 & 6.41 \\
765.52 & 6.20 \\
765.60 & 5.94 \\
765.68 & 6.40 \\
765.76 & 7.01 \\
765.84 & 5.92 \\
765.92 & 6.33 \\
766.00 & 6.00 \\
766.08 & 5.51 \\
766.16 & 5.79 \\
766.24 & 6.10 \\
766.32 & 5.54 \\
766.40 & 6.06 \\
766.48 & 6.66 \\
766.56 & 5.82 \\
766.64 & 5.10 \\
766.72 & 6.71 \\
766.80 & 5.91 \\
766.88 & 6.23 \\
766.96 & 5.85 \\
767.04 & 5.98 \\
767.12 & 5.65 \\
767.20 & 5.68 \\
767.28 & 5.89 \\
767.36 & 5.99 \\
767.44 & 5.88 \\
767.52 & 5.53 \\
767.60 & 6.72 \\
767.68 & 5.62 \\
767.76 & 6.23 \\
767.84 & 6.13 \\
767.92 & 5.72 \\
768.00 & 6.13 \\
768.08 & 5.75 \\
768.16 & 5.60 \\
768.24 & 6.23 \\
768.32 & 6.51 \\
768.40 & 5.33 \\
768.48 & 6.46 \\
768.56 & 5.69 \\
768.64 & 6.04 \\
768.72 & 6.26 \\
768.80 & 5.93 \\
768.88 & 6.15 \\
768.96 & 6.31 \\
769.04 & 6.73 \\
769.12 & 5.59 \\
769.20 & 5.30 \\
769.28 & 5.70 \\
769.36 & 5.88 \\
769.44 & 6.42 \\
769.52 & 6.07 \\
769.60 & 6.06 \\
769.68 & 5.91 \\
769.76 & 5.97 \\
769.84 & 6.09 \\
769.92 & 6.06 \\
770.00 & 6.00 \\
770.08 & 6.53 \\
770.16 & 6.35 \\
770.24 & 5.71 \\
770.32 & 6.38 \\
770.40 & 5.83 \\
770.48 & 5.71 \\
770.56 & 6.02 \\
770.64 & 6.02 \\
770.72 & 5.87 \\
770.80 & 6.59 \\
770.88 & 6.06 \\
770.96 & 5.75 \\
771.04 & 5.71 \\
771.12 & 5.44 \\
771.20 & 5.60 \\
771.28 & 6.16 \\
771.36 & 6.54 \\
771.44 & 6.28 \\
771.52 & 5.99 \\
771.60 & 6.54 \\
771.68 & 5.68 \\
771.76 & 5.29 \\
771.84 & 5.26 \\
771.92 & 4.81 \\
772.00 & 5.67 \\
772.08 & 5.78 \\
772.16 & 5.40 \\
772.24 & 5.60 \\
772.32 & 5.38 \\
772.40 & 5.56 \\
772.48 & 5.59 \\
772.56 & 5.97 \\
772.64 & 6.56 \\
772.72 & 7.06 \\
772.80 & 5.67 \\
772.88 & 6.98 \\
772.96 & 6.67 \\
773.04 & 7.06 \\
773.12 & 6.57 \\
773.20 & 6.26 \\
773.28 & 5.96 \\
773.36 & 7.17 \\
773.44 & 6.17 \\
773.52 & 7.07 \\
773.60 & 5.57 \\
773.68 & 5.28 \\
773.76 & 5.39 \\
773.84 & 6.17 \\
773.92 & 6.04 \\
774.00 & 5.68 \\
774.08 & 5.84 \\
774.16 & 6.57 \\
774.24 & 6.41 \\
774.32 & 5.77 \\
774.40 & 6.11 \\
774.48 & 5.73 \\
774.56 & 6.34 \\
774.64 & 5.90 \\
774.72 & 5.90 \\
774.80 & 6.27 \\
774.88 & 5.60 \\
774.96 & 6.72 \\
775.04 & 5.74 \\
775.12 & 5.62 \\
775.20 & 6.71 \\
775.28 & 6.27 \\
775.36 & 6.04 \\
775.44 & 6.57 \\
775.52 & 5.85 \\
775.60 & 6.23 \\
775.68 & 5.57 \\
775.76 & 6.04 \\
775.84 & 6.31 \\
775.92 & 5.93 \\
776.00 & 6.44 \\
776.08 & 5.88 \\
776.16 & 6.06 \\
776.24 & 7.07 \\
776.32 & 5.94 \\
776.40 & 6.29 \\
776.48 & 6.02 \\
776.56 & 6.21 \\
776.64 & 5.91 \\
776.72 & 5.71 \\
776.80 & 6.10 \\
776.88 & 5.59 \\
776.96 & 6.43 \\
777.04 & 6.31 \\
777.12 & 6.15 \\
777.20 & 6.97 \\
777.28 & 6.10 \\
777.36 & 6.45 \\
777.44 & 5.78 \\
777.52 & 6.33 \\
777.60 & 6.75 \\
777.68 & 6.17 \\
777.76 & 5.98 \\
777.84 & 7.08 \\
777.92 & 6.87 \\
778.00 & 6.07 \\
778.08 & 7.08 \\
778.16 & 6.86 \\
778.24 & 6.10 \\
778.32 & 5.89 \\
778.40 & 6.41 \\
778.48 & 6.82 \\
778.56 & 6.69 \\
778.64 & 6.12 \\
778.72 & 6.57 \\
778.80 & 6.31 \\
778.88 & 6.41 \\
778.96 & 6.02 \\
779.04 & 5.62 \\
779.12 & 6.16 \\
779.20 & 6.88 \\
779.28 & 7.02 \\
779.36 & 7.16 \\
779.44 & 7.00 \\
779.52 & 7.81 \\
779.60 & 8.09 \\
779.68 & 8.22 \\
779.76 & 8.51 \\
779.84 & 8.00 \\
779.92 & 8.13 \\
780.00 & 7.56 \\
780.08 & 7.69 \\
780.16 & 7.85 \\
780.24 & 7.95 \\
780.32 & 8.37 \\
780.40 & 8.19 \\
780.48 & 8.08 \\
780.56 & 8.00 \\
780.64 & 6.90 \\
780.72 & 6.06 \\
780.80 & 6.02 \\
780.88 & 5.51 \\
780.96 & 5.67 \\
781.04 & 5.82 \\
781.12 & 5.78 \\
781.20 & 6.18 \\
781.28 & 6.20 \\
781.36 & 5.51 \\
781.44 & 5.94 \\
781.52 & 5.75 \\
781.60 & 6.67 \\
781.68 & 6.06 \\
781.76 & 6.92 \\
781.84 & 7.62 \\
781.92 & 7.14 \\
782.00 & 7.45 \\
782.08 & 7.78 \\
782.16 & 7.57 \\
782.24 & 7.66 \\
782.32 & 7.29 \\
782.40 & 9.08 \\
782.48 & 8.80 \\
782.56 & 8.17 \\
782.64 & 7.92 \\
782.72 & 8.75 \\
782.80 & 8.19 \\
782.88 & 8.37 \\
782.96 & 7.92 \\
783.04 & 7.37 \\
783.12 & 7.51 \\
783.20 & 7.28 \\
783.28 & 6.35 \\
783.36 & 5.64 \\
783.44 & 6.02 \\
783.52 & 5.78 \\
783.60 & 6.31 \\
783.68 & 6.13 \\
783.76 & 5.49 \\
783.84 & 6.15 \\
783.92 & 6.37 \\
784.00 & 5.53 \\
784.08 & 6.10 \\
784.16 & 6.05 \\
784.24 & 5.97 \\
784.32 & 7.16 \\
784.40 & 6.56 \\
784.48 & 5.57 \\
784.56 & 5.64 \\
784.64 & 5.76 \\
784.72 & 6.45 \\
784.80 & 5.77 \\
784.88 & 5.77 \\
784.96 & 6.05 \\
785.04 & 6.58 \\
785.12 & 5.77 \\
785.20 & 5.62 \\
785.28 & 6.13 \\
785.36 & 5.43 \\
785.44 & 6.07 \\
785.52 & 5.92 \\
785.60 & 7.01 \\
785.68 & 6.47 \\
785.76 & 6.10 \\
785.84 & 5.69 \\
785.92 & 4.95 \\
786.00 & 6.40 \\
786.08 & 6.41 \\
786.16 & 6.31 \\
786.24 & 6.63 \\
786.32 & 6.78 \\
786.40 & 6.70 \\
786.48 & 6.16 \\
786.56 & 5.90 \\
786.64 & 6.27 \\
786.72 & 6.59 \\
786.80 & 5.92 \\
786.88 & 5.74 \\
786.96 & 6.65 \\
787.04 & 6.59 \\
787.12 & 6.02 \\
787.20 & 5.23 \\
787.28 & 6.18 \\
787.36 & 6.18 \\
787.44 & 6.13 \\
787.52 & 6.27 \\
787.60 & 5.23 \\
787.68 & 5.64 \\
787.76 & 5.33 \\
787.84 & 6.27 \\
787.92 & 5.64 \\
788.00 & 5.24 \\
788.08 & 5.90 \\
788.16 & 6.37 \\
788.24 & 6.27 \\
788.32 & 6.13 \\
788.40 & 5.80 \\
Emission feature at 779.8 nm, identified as Halpha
